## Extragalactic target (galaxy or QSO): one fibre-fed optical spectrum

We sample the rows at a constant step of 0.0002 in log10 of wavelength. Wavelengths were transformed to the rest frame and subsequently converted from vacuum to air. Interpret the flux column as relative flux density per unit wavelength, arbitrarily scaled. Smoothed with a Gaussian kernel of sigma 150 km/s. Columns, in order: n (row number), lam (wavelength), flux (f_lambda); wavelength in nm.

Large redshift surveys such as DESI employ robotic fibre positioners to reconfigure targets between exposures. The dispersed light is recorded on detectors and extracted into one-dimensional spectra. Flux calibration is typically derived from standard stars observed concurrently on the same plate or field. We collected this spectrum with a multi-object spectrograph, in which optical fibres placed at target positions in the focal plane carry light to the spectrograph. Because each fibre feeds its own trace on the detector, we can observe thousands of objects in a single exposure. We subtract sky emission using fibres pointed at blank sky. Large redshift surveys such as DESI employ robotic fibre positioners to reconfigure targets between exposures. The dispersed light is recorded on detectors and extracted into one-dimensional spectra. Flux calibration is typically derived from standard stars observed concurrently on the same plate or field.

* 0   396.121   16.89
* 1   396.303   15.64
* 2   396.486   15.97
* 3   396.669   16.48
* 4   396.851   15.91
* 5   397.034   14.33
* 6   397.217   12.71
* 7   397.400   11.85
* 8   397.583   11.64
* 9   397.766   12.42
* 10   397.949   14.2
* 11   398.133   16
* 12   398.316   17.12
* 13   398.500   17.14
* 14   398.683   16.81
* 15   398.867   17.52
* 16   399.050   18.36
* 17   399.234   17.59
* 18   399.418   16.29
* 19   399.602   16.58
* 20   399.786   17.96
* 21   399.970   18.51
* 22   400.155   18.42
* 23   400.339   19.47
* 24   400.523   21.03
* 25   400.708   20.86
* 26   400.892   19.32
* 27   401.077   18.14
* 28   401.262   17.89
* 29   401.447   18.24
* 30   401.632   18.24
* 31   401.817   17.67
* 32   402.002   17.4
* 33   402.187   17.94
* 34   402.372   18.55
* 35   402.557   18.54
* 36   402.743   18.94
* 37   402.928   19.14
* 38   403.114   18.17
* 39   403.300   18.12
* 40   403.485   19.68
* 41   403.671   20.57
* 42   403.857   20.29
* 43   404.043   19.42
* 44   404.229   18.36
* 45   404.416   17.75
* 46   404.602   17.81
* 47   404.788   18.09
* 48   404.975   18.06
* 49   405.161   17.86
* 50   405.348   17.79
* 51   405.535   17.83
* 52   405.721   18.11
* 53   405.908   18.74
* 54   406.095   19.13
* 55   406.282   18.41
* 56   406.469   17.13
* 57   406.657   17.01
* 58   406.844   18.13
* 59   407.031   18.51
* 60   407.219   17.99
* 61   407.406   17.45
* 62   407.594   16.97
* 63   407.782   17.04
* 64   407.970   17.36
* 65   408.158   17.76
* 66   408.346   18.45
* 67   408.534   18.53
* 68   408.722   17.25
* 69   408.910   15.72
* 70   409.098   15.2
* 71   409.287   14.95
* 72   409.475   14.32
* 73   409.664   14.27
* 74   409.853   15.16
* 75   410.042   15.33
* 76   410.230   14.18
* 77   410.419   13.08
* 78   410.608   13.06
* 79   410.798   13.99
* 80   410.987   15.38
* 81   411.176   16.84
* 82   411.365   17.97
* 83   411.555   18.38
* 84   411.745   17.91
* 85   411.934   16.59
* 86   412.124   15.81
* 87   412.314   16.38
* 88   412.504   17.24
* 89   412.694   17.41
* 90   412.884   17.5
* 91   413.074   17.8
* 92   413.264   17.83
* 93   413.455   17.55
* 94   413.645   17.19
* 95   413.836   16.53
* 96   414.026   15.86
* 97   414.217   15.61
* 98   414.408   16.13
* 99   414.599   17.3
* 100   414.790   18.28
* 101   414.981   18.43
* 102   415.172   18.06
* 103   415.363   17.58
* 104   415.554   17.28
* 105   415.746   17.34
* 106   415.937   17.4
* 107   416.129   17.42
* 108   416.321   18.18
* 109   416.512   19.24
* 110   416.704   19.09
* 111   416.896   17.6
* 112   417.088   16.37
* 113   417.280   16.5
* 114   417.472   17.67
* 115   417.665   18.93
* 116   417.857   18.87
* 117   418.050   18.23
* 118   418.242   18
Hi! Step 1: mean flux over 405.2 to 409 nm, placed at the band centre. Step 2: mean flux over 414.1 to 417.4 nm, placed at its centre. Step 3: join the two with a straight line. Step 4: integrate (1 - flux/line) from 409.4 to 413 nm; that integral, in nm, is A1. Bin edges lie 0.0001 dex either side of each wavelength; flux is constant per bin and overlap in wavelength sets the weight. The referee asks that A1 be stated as 0.37 nm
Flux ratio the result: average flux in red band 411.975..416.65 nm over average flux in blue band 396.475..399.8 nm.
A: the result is 1.11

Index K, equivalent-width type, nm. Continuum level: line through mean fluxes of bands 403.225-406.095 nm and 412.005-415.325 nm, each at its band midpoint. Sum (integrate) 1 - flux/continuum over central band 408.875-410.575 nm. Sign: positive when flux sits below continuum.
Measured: 0.30 nm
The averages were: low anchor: 18.6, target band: 14.6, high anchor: 17.1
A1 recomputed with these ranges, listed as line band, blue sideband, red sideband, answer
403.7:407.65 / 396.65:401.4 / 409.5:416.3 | -0.362 nm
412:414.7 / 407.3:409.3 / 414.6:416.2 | 0.100 nm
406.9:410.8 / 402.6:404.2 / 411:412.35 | 0.378 nm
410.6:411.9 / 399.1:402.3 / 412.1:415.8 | 0.072 nm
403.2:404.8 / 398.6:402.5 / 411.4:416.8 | -0.081 nm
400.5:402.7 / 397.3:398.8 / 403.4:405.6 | -0.229 nm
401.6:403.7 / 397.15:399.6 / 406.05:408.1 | -0.251 nm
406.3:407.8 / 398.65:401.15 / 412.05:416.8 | 0.025 nm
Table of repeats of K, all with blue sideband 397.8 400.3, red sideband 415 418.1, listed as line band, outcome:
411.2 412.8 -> 0.04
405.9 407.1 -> -0.05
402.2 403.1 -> -0.08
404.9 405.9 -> -0.04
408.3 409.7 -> 0.11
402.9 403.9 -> -0.12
